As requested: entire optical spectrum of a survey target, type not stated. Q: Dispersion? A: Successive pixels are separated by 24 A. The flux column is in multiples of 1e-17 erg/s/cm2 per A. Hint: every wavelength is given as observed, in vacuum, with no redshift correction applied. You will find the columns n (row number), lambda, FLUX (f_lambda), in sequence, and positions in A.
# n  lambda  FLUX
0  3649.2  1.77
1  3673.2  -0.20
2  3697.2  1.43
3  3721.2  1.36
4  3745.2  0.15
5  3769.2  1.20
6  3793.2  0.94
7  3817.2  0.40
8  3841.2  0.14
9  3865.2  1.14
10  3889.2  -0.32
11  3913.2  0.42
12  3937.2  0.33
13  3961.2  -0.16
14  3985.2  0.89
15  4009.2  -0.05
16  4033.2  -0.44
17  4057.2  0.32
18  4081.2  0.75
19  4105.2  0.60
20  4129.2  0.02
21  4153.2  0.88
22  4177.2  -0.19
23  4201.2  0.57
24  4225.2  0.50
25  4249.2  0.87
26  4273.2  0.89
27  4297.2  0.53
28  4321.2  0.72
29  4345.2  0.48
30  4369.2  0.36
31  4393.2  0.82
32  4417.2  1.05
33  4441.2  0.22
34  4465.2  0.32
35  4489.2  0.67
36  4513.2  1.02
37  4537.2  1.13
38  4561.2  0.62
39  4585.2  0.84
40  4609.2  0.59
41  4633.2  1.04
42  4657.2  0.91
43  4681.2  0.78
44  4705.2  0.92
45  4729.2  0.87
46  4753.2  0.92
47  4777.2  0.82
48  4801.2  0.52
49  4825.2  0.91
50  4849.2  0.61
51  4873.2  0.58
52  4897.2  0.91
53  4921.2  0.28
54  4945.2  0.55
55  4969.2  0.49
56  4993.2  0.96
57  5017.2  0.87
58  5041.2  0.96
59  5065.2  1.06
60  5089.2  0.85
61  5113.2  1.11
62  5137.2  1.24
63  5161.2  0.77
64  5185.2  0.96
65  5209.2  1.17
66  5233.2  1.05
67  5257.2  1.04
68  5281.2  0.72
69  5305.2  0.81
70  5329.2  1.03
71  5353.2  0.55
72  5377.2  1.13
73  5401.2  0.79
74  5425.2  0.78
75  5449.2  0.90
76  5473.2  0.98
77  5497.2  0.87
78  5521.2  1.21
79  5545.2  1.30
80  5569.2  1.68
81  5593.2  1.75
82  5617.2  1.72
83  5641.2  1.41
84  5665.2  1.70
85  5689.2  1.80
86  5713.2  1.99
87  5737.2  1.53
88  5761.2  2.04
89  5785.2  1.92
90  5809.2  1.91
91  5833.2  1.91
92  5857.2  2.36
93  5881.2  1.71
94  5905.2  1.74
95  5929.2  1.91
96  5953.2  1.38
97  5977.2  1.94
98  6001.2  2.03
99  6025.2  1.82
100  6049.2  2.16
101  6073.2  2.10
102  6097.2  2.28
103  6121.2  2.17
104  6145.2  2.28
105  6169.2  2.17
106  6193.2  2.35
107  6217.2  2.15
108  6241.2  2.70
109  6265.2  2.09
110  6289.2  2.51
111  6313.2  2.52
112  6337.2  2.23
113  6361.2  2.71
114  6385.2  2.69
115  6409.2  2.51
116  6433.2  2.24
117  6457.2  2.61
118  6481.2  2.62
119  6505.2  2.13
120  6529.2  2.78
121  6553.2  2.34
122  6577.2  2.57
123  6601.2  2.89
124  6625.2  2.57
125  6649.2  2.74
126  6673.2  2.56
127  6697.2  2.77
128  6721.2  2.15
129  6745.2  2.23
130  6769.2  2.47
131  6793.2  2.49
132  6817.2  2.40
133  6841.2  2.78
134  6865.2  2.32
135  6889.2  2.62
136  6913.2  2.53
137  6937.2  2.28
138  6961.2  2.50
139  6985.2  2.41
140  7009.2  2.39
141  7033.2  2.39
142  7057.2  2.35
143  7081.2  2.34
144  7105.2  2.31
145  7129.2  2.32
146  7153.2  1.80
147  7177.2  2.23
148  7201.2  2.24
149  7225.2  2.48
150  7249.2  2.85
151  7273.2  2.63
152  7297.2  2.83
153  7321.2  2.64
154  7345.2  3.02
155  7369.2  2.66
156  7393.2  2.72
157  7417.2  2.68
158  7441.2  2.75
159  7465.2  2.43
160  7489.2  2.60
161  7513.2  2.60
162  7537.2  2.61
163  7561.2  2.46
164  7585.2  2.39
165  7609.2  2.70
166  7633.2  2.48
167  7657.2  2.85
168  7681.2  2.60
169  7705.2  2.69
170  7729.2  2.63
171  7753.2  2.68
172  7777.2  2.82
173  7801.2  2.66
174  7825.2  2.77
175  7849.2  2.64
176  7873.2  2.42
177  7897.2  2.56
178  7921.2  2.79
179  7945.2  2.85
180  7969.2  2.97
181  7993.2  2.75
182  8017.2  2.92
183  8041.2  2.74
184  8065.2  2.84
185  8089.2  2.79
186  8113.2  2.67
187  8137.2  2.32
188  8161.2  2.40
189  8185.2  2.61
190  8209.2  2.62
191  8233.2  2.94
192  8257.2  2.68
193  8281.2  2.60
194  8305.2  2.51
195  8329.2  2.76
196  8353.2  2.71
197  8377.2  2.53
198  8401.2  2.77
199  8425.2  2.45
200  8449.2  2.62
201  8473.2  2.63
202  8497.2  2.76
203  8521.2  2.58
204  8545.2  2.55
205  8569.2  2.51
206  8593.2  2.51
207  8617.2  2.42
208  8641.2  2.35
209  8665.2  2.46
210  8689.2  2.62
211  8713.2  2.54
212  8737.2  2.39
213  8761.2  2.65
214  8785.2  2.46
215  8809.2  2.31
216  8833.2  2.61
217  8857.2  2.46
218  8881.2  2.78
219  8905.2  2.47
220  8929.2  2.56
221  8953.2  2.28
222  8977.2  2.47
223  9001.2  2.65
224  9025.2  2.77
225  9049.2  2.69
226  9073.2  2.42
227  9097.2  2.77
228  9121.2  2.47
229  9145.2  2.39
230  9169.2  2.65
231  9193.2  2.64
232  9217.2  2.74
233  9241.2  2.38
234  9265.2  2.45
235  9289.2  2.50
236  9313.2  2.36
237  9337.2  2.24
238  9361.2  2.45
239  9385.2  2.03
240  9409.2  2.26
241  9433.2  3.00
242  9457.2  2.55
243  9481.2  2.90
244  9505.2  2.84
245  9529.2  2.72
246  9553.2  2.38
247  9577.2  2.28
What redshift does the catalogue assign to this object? 0.382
